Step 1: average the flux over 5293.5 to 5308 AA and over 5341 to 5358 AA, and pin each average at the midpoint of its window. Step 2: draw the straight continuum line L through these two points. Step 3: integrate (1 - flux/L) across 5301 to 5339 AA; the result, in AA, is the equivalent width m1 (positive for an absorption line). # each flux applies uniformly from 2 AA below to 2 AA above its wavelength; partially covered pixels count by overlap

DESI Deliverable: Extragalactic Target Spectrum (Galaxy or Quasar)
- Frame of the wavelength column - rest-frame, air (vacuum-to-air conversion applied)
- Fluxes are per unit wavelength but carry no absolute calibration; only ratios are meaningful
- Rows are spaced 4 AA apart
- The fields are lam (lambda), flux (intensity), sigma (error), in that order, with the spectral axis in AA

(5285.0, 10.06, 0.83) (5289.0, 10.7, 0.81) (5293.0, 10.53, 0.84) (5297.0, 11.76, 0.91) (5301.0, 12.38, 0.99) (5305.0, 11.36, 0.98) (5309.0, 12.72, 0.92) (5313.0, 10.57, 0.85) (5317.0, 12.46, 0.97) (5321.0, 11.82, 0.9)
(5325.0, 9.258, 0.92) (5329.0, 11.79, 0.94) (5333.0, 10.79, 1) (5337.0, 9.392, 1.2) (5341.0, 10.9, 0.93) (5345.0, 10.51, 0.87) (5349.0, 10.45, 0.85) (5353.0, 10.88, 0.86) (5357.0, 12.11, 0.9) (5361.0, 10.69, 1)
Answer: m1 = 0.8 AA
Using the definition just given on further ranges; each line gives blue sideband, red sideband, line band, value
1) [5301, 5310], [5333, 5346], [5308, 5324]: -0.2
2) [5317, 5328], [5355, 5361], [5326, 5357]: 1.7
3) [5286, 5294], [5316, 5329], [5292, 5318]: -2.1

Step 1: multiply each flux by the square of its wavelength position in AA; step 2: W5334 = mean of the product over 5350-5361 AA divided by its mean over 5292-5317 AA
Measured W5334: 1.0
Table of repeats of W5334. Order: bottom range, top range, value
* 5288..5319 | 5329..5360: 0.95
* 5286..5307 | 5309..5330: 1.01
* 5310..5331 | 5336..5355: 0.94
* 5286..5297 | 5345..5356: 1.02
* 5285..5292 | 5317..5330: 1.07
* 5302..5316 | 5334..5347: 0.89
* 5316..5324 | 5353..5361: 0.99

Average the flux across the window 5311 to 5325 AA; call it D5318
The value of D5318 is 11.3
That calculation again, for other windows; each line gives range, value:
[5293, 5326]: 11.5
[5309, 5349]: 10.9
